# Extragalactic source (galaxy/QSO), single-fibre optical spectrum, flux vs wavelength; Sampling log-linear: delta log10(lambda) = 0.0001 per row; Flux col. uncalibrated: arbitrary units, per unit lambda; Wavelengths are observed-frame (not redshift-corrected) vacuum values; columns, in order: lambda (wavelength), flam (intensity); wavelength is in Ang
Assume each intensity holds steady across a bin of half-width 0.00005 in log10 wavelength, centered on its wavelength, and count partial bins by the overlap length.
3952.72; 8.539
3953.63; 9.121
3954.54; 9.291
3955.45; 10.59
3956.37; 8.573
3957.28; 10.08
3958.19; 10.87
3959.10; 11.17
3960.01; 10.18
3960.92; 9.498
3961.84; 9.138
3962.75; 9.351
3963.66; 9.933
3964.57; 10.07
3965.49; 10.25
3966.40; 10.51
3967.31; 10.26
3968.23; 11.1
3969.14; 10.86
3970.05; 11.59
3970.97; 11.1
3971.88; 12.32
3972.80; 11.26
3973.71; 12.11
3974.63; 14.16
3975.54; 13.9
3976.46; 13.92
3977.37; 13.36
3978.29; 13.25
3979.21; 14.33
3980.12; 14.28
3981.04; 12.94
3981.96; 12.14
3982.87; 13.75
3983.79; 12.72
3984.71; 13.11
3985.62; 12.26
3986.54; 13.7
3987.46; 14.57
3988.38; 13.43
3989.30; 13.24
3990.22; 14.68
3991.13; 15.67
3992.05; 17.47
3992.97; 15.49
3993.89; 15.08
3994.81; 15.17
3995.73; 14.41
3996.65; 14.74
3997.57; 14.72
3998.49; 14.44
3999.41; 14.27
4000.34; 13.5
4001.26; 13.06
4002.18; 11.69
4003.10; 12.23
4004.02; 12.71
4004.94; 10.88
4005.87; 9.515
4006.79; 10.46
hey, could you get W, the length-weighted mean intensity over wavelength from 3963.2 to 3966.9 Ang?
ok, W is 10.2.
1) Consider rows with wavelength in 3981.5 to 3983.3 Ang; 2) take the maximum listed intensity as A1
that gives 13.75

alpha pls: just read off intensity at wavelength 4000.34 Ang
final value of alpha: 13.5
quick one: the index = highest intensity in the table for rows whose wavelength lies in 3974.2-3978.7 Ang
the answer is 14.16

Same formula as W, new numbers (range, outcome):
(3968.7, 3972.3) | 11.5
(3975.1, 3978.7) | 13.6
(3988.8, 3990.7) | 14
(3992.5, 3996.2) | 15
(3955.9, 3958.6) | 9.8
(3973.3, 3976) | 13.4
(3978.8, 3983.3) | 13.5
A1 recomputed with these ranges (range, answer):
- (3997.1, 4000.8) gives 14.72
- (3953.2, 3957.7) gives 10.59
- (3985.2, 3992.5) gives 17.47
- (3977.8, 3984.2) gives 14.33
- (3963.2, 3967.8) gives 10.51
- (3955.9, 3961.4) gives 11.17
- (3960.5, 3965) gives 10.07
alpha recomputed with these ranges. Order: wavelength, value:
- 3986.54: 13.7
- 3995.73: 14.41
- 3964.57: 10.07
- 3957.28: 10.08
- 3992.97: 15.49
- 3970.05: 11.59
